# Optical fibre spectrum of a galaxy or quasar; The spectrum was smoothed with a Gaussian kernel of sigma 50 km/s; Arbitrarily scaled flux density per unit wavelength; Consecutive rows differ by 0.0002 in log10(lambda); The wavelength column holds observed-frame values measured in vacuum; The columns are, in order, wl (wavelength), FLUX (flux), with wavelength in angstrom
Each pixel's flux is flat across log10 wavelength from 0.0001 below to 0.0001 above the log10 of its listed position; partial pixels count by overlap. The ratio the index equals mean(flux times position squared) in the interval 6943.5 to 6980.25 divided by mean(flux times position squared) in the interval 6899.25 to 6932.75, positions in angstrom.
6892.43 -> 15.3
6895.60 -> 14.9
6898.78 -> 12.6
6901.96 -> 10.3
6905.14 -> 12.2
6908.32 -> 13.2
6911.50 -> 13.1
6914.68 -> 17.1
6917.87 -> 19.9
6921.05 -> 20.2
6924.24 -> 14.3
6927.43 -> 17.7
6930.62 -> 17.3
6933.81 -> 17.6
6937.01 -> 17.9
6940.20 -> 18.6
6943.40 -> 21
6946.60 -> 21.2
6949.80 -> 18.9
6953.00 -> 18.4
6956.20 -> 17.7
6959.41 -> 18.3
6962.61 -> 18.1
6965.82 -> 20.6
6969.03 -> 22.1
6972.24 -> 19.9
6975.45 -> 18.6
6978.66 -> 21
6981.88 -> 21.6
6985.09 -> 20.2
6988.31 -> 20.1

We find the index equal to 1.28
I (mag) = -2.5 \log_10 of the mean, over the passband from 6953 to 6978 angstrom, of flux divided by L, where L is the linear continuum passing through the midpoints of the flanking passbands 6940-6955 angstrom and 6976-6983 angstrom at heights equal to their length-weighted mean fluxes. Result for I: 0.06 mag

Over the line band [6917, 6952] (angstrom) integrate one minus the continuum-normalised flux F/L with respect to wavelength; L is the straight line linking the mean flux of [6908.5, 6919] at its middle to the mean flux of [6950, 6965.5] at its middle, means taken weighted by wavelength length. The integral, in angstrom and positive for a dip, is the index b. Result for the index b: -2.8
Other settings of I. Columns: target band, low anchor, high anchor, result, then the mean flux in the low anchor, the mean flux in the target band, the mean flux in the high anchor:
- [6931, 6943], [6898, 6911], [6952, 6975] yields -0.14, 12.1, 18.3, 19.3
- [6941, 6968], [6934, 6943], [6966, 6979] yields 0.00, 18.5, 19.3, 20.4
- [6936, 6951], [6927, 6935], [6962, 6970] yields -0.06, 17.5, 19.6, 20.4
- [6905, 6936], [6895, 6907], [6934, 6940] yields -0.08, 12.3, 16.5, 18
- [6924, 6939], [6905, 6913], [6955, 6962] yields -0.13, 12.9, 17.2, 18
